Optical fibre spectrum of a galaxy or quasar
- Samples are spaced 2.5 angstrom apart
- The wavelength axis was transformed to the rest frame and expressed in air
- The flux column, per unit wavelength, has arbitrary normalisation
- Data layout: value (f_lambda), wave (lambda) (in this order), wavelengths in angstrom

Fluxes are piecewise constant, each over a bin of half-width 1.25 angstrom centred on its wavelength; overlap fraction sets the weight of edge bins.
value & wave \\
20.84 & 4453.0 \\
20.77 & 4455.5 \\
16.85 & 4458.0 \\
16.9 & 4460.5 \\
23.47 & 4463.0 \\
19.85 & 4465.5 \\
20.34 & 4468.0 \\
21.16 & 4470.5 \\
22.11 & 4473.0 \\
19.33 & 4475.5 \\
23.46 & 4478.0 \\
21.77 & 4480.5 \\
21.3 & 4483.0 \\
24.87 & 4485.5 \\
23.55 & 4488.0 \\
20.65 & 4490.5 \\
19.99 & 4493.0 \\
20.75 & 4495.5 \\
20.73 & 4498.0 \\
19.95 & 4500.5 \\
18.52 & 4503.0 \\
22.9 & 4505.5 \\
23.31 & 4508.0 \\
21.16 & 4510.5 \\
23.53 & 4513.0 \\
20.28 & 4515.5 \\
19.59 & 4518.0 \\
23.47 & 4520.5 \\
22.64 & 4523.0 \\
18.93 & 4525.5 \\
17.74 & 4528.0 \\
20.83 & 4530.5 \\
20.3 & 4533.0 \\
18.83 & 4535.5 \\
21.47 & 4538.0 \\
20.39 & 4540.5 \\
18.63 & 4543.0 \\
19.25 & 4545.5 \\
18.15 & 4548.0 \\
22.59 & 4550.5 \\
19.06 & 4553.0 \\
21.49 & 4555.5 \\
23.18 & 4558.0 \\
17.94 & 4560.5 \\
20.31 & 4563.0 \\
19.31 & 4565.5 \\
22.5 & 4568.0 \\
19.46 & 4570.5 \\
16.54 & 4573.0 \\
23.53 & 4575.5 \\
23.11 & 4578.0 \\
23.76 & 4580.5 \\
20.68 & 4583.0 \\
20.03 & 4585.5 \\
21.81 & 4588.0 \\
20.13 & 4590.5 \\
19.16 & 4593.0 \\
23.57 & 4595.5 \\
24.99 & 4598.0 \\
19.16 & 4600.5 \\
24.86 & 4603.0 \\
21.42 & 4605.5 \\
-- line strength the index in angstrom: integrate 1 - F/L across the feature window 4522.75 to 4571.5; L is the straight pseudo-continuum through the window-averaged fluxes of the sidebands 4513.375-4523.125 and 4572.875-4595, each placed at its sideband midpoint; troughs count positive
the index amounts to 3.0 angstrom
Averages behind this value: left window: 21.5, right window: 21.3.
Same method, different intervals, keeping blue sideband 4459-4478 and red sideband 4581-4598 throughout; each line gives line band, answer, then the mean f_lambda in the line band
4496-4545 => 0.55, 20.7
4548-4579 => 0.79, 20.6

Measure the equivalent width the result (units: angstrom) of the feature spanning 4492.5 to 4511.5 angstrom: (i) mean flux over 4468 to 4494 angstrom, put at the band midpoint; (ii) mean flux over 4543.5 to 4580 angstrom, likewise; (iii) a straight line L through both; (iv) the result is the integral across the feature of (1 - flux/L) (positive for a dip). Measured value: 0.4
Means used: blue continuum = 21.8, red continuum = 20.5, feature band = 20.9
